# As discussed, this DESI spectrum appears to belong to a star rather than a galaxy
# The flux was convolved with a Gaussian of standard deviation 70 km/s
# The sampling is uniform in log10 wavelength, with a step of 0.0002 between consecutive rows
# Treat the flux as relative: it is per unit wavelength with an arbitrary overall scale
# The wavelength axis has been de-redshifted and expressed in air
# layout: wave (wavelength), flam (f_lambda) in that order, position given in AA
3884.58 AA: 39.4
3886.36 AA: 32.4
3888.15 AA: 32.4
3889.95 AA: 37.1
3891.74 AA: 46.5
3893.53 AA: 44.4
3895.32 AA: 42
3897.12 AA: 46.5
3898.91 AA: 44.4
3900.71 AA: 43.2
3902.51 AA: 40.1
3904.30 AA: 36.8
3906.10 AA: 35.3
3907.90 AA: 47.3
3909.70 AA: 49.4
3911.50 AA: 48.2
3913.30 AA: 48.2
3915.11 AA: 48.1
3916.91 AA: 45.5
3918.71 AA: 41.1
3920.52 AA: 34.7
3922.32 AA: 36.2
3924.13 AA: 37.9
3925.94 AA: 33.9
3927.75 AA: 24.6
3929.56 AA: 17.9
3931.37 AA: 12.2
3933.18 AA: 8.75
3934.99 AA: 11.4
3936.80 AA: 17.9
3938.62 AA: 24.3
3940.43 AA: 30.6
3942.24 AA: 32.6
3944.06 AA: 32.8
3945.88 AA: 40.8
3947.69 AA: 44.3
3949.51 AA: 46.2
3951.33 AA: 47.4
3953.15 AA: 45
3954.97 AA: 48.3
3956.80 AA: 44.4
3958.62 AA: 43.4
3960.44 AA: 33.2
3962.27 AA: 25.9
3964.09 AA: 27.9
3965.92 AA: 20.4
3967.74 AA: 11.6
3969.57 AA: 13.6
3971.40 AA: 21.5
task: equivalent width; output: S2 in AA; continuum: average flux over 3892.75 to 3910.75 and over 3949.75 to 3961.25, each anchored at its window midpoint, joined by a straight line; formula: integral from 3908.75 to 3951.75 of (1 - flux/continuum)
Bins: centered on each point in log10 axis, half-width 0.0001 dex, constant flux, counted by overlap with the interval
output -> 9.5 AA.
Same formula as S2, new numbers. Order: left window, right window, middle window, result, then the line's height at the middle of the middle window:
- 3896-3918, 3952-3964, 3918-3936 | 7.17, 42.4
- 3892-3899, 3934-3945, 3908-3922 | -3.46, 35.8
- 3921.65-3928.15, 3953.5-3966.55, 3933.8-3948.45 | 2.46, 34.5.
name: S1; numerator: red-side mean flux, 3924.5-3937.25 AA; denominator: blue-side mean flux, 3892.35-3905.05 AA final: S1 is 0.4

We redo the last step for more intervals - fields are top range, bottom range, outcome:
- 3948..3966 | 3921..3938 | 1.73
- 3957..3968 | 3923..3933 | 1.20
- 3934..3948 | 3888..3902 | 0.67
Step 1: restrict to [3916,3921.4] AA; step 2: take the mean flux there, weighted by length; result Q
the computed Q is 40.5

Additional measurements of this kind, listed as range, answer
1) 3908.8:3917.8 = 47.9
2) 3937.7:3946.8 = 32.2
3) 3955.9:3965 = 35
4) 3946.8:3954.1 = 45.7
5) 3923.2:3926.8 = 35.9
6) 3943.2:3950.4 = 41.1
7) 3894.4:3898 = 44.2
